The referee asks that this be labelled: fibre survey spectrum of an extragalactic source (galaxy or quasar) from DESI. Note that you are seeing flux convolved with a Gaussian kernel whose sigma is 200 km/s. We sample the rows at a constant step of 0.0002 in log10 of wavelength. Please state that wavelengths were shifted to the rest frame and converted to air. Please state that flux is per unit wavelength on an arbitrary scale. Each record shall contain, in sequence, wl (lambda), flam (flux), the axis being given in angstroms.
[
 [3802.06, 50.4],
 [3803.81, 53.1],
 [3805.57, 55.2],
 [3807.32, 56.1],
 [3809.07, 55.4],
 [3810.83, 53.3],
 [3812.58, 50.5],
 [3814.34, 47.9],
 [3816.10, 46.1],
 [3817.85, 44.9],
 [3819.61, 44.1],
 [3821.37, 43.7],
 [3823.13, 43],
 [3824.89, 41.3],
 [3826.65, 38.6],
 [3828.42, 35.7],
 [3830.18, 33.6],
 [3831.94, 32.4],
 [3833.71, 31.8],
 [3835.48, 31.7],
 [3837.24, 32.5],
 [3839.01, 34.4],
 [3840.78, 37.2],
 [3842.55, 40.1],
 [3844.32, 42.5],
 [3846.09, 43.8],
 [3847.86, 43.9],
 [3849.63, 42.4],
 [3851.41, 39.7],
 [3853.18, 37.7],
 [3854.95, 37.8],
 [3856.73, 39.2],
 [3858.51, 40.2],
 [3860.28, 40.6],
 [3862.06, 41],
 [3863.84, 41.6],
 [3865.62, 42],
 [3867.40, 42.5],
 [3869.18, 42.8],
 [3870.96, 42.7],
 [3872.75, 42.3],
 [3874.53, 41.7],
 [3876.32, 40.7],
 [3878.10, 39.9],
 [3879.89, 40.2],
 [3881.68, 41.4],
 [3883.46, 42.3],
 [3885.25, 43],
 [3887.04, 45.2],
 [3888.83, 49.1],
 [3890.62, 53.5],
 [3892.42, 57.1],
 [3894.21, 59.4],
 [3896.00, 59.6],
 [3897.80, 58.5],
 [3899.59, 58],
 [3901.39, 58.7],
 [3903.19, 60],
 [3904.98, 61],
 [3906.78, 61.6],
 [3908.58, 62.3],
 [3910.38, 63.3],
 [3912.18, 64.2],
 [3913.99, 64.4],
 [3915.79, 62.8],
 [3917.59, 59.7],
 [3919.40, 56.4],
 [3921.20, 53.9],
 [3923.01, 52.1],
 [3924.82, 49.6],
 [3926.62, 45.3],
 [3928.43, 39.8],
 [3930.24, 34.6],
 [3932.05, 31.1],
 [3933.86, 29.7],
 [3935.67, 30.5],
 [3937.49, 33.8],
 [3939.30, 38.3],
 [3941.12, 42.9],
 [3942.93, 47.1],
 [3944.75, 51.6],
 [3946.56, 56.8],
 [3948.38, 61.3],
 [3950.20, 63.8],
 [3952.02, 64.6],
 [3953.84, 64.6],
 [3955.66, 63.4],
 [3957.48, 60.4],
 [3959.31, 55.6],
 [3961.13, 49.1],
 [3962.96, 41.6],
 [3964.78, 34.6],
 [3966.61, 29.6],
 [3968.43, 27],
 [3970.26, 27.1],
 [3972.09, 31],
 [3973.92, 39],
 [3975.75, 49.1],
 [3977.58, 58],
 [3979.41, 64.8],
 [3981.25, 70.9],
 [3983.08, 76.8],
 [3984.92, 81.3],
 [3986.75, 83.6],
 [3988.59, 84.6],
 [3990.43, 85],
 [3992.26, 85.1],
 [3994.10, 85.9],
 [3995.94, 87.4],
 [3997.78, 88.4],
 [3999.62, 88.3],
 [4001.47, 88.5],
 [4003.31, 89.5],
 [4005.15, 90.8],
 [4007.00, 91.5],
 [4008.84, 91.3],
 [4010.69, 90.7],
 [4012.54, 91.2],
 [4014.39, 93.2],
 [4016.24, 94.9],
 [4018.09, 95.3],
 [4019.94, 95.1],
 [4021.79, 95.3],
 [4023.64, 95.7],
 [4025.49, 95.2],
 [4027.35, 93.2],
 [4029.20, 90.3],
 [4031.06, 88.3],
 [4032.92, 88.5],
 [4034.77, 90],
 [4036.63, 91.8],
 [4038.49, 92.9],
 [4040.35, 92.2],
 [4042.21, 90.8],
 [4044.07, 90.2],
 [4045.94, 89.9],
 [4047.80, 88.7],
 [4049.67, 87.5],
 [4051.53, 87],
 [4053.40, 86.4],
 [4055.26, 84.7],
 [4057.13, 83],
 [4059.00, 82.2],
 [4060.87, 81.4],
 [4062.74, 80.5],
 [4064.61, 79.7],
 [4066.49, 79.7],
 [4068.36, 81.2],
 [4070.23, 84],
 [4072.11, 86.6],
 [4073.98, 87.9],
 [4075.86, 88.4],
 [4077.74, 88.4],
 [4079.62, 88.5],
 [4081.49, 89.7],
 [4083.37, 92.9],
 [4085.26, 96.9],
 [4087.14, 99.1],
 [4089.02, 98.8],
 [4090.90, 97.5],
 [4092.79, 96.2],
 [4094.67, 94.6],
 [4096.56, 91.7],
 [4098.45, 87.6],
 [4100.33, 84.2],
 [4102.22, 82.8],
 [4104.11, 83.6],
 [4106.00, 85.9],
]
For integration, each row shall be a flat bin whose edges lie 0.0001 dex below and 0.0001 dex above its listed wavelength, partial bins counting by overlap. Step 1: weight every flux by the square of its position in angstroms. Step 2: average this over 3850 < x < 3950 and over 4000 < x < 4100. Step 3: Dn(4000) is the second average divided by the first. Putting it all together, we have 2.02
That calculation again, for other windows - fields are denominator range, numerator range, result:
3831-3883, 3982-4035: 2.44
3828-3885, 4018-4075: 2.46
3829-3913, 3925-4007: 1.35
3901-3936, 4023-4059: 1.82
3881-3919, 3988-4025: 1.69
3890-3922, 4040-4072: 1.54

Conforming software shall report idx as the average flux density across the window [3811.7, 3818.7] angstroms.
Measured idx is 47.4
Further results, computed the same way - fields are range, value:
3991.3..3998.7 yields 86.8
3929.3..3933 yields 32.9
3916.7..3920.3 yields 58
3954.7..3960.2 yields 59.8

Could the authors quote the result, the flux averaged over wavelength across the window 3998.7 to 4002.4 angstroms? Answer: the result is 88.3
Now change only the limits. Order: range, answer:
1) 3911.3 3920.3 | 61.5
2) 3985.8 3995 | 84.9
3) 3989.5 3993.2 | 85.2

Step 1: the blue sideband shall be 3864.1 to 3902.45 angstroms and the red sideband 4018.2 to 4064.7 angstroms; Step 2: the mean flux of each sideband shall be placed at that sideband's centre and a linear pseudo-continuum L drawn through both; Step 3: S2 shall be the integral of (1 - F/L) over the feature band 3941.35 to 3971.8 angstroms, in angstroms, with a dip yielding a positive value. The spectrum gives 7.8 angstroms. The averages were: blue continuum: 47.6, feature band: 49.3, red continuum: 89.1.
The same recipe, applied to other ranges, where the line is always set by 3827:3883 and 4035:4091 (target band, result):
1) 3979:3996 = -2.46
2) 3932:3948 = 4.87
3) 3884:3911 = -3.87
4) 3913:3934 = 2.29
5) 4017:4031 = -2.65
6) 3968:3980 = 4.48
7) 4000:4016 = -3.33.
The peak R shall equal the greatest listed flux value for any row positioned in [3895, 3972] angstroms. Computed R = 64.6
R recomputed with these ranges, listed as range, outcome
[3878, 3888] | 45.2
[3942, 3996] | 87.4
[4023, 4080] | 95.7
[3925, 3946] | 51.6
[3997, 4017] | 94.9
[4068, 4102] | 99.1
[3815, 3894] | 57.1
